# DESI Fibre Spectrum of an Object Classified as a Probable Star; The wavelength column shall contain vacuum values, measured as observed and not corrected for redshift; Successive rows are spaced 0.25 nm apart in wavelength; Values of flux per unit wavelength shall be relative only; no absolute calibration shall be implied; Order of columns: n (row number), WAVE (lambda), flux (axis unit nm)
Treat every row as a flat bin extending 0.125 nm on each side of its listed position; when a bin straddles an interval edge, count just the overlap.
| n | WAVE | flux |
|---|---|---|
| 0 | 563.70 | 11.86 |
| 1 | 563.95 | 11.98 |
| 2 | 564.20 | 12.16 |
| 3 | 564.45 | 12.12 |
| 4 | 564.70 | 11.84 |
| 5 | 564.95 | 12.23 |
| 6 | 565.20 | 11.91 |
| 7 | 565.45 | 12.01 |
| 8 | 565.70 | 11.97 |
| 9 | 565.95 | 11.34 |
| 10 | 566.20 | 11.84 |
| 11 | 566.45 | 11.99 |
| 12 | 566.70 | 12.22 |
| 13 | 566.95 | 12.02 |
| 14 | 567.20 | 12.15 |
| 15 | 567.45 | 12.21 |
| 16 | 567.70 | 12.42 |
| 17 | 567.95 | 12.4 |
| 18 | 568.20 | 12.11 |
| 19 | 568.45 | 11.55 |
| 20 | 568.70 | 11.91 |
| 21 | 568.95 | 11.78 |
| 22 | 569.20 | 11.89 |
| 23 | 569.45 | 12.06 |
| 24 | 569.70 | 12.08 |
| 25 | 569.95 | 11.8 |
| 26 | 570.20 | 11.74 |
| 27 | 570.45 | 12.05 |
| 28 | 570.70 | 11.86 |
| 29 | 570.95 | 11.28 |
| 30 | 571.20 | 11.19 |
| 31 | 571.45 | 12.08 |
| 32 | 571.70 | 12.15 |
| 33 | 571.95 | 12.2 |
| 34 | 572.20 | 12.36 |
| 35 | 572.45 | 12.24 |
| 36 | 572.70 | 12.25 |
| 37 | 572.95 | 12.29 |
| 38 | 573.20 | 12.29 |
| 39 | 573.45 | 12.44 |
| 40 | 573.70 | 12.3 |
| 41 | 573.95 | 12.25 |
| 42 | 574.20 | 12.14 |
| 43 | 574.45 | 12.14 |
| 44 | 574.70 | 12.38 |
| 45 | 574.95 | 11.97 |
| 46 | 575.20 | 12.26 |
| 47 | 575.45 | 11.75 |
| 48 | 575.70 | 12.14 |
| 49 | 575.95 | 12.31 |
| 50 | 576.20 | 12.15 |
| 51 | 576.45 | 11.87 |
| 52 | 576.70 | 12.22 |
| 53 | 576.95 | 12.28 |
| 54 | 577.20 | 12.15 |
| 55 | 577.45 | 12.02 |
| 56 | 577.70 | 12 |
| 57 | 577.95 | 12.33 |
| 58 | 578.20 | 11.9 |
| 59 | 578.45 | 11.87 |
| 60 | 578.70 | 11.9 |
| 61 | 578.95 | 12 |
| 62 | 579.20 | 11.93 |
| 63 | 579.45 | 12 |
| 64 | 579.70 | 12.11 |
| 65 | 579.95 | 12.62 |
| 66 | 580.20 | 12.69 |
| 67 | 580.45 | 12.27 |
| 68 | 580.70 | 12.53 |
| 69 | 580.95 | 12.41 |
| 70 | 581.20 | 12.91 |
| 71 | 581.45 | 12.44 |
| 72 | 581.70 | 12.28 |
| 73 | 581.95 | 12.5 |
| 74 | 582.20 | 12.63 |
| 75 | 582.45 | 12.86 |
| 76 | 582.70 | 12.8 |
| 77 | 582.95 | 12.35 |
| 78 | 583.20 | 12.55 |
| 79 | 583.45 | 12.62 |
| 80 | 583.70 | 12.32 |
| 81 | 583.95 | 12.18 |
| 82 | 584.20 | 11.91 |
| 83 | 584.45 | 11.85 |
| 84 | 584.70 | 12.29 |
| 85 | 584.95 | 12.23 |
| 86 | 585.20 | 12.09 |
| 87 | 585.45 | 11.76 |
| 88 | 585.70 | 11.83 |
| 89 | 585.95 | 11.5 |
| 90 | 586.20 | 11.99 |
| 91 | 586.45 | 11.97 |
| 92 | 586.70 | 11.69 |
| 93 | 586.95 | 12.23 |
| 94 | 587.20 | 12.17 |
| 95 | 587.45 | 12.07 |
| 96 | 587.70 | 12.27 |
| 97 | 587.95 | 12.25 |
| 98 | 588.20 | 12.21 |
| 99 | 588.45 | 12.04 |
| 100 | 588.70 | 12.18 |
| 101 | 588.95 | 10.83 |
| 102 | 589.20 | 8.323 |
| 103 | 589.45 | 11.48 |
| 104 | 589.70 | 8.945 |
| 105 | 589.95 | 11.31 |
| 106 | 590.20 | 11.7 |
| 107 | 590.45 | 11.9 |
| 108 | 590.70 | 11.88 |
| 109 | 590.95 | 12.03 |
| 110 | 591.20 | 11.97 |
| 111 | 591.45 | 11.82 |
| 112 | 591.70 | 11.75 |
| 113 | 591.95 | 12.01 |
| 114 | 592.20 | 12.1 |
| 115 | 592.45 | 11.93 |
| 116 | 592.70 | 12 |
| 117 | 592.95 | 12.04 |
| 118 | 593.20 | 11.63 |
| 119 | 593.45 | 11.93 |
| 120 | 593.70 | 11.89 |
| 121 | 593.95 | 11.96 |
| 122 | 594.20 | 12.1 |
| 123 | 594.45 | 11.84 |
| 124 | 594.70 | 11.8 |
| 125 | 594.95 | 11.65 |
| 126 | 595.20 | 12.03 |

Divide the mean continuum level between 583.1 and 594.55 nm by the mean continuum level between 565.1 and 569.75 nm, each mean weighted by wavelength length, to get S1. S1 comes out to 1.0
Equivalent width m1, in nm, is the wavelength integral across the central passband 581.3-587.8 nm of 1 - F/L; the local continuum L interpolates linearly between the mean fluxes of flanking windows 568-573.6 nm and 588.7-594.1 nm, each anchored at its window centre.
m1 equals -0.30 nm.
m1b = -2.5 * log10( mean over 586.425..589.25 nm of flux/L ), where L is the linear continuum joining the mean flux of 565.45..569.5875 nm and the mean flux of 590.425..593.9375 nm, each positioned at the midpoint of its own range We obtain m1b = 0.02 mag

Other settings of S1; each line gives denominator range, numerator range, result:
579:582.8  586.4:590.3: 0.92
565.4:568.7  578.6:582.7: 1.03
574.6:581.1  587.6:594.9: 0.96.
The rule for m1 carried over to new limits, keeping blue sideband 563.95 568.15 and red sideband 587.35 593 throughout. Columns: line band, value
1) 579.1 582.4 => -0.18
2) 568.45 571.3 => 0.05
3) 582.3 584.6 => -0.13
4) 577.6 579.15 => -0.02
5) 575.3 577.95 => -0.06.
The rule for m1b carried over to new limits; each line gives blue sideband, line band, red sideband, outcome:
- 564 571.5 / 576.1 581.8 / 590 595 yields -0.03 mag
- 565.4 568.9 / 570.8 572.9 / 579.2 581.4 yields 0.02 mag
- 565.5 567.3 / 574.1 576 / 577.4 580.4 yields -0.01 mag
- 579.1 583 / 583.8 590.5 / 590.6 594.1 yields 0.05 mag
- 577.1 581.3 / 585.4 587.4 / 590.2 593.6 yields 0.01 mag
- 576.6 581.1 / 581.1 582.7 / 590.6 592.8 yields -0.04 mag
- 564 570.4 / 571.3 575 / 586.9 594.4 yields -0.03 mag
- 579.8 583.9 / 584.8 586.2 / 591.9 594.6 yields 0.04 mag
